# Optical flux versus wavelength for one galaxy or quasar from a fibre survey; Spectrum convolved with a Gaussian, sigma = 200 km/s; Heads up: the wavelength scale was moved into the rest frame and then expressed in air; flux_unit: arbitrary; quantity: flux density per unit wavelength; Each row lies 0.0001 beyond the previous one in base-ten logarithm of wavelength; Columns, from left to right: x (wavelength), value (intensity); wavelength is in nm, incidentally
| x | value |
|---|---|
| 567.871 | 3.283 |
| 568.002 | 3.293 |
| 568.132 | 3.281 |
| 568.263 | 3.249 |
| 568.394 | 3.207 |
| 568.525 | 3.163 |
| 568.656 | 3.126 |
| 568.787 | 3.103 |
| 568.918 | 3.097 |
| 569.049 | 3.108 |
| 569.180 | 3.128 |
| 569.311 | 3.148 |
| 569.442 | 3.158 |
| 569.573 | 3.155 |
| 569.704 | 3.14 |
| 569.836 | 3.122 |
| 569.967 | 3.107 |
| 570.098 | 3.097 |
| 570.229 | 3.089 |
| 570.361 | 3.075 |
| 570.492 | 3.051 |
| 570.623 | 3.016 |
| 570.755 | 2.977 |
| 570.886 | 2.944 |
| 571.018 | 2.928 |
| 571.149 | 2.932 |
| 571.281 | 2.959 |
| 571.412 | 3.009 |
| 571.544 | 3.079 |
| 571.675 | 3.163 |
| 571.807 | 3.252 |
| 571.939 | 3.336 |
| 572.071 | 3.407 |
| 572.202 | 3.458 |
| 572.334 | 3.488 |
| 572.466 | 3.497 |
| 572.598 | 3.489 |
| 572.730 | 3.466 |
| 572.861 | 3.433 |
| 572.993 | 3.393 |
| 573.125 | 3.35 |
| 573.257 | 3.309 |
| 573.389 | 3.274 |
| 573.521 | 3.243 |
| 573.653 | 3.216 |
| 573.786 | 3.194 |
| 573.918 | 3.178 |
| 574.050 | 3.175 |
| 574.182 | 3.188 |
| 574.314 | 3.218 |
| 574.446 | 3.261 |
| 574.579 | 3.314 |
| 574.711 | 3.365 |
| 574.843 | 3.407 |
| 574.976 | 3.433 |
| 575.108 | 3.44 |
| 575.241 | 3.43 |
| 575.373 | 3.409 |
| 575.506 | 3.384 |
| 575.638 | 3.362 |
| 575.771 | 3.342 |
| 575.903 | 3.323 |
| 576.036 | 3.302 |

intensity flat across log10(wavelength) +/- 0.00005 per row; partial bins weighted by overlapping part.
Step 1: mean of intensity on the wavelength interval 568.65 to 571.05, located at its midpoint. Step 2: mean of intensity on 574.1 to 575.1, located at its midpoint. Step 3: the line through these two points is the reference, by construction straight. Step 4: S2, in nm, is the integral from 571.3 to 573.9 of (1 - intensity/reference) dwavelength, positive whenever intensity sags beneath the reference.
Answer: -0.07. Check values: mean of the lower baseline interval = 3.08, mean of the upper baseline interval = 3.32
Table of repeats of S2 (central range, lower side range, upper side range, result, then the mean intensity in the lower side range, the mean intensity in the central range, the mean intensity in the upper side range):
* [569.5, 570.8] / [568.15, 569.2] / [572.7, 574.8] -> 0.04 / 3.15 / 3.08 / 3.29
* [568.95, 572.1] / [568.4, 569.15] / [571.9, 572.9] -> 0.18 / 3.13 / 3.1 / 3.45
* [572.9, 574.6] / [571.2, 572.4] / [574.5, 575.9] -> 0.03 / 3.23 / 3.25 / 3.38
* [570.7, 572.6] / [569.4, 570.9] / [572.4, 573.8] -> 0.02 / 3.08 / 3.19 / 3.36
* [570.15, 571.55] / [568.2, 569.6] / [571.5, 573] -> 0.12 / 3.15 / 3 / 3.38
